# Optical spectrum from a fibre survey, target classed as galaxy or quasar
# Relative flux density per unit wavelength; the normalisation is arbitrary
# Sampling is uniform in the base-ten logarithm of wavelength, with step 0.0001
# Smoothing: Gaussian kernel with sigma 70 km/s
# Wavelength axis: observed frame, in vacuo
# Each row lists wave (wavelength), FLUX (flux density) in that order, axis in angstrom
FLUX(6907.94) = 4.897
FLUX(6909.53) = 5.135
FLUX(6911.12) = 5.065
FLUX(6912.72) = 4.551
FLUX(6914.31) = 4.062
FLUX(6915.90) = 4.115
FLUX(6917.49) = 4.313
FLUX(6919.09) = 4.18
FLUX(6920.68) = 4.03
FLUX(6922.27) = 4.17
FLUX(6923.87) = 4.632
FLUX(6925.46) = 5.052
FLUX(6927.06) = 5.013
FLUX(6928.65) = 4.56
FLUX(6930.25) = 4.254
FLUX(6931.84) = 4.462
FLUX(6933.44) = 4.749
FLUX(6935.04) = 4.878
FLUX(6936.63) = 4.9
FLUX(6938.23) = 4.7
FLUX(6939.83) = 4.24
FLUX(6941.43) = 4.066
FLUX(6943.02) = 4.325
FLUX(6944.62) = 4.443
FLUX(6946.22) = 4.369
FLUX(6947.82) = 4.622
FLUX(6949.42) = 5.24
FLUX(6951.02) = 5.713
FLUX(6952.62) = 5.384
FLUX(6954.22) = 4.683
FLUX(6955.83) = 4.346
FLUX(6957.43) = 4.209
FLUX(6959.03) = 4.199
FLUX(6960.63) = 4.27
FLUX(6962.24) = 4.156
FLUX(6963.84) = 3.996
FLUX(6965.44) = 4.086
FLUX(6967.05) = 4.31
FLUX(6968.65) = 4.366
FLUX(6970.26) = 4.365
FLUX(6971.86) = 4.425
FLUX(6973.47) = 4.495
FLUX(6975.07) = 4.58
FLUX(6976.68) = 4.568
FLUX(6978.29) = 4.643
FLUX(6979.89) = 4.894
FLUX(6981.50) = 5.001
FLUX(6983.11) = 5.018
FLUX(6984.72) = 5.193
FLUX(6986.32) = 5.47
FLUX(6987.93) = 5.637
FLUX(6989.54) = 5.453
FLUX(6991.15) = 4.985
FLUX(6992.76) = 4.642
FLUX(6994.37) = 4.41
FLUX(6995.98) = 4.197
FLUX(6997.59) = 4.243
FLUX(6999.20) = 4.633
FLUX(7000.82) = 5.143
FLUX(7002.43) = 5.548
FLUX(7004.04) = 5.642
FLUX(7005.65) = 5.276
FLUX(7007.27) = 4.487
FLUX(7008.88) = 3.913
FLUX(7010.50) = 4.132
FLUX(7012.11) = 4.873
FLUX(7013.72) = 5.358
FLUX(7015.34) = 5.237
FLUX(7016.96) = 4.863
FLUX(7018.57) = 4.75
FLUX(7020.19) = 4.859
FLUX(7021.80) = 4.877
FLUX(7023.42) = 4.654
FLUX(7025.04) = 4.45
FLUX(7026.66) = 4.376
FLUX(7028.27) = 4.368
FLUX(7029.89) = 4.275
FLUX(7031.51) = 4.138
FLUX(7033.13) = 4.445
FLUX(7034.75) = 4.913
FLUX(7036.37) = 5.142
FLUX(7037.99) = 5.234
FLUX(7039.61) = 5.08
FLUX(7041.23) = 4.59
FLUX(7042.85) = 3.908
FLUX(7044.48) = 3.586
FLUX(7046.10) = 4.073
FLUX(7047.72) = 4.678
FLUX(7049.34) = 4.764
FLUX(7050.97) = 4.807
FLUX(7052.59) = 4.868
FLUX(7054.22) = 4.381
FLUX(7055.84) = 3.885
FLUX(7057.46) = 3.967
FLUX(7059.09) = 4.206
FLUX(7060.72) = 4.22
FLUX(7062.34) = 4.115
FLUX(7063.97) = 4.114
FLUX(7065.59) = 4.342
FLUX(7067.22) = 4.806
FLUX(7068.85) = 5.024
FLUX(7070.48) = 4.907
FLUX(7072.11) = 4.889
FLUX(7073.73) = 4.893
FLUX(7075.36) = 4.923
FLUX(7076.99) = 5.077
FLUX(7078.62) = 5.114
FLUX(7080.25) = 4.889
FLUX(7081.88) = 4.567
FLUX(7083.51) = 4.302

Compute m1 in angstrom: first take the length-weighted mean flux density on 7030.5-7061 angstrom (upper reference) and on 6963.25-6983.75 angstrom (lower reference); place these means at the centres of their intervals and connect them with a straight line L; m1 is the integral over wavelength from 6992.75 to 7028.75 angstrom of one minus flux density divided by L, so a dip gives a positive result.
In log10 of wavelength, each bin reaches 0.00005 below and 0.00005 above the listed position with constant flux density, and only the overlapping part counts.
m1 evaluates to -1.98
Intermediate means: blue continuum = 4.52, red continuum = 4.47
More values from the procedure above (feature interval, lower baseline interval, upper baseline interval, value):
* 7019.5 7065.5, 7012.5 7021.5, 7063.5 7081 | 4.33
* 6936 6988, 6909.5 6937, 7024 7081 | -0.84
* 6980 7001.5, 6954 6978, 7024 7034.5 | -2.82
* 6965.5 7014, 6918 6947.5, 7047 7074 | -2.94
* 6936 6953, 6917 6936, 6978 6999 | -0.25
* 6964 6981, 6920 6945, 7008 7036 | 0.41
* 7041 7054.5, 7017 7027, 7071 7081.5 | 1.16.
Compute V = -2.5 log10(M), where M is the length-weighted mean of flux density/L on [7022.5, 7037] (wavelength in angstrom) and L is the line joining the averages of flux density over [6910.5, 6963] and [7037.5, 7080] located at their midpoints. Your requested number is 0.01 mag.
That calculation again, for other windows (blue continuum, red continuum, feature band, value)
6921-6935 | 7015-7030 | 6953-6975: 0.07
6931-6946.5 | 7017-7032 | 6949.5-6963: -0.03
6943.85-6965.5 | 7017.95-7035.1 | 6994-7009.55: -0.05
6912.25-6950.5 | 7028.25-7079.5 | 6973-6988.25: -0.09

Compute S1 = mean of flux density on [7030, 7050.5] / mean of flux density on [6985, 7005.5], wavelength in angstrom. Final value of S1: 0.9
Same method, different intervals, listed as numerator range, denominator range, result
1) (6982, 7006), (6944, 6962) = 1.08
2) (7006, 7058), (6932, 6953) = 0.97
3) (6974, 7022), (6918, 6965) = 1.08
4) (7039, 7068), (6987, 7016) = 0.89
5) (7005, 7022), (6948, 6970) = 1.05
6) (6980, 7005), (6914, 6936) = 1.12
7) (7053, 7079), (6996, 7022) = 0.94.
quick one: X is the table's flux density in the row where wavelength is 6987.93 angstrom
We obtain 5.637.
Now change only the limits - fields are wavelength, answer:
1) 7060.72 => 4.22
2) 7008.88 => 3.913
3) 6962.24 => 4.156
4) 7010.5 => 4.132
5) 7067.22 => 4.806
